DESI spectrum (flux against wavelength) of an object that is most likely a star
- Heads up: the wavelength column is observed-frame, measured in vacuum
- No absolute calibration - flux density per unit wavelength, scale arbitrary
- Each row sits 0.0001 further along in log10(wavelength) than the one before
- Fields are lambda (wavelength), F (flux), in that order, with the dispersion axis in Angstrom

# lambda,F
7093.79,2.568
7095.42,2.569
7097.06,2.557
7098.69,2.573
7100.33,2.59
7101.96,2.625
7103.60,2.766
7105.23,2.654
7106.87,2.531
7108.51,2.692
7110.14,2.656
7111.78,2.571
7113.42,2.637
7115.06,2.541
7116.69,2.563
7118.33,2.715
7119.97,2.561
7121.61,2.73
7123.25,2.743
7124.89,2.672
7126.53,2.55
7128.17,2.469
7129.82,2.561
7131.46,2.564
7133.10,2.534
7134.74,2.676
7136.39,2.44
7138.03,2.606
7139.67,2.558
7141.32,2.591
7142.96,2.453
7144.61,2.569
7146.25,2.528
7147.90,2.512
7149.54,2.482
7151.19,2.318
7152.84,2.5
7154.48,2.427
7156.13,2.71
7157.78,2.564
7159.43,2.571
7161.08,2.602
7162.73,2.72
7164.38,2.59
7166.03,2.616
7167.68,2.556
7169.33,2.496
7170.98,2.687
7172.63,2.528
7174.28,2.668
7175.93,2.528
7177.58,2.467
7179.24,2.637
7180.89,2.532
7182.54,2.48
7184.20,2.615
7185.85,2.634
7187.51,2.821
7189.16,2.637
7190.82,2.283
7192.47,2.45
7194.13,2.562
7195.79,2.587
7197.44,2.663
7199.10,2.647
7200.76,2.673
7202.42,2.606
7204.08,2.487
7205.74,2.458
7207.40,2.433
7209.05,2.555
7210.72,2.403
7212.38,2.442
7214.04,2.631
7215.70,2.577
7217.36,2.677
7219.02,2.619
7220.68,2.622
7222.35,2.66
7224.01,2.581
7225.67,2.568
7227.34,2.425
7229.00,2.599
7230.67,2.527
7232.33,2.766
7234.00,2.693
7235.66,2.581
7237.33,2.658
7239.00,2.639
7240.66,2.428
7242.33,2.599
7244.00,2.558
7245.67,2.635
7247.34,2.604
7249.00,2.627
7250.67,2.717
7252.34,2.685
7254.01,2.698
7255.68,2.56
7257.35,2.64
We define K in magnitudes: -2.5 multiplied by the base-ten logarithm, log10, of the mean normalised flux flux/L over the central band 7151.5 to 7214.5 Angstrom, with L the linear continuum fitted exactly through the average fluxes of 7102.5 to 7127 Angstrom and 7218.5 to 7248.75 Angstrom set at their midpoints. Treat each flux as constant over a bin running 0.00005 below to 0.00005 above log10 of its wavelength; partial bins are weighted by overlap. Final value 0.02 mag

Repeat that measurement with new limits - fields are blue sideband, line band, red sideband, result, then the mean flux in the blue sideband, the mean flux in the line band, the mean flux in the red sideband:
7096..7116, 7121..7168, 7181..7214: 0.010 mag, 2.62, 2.56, 2.55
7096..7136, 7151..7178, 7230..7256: 0.020 mag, 2.61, 2.57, 2.63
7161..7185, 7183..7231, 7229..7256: 0.015 mag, 2.58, 2.57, 2.62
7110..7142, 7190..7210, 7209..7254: 0.027 mag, 2.6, 2.53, 2.6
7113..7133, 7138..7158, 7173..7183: 0.027 mag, 2.61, 2.52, 2.56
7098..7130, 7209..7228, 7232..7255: 0.027 mag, 2.62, 2.56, 2.63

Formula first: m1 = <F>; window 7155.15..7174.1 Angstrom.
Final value 2.6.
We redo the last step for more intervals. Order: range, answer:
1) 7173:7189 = 2.6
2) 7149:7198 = 2.56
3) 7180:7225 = 2.57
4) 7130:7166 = 2.55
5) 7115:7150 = 2.58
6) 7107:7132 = 2.61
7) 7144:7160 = 2.52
